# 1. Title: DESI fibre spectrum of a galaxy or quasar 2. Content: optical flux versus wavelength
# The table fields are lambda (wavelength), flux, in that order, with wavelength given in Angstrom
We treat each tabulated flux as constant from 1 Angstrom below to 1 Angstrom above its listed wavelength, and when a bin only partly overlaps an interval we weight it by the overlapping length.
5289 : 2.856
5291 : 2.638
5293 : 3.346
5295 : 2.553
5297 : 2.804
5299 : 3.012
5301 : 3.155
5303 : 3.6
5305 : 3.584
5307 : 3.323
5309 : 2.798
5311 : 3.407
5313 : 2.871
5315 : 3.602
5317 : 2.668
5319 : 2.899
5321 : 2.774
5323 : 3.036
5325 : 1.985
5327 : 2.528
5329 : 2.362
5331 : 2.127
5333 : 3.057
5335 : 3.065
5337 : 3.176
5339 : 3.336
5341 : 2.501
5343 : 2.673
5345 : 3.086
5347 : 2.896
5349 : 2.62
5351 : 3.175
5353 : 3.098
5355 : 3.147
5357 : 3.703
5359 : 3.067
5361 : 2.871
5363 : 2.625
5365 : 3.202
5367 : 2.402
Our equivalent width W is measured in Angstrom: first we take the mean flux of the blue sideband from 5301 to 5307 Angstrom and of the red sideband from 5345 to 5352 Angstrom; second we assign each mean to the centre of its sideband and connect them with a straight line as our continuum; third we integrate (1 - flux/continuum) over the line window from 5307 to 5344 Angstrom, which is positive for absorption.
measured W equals 4.2 Angstrom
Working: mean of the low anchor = 3.47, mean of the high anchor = 2.92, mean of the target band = 2.84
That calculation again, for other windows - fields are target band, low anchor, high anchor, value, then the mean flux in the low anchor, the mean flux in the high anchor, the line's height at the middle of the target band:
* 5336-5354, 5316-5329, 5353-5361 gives 0.37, 2.63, 3.23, 3.02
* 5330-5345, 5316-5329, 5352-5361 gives 0.11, 2.63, 3.21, 2.88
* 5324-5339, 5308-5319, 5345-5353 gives 1.67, 3.05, 2.95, 3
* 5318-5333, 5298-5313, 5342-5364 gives 2.74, 3.24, 3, 3.14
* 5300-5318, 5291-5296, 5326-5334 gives -3.24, 2.89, 2.52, 2.73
